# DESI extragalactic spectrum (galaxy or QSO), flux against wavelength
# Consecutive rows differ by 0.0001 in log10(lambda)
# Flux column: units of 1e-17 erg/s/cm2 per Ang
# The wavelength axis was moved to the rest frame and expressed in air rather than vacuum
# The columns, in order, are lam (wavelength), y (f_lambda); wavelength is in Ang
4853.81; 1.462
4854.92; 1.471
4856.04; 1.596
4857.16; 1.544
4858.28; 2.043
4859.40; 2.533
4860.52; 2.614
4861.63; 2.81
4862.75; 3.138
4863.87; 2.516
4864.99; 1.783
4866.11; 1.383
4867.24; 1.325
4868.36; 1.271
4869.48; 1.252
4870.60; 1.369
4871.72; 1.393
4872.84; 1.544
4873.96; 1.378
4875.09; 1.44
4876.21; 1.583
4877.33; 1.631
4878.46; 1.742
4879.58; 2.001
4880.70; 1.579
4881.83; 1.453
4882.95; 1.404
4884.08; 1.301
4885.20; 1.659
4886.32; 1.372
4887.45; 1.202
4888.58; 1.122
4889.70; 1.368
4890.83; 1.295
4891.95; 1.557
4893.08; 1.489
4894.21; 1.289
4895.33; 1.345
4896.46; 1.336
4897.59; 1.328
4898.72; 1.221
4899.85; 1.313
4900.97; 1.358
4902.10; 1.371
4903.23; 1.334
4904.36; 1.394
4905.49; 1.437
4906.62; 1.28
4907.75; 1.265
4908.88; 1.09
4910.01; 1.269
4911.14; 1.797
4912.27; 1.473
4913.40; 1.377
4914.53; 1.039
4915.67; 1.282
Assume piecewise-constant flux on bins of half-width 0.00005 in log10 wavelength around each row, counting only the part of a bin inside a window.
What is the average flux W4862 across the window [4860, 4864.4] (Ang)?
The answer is 2.78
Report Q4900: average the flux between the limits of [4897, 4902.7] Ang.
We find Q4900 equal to 1.32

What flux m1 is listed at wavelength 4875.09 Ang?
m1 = 1.44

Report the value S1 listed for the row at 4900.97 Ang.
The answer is 1.358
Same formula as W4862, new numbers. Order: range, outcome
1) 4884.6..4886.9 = 1.51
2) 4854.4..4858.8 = 1.66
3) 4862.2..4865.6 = 2.46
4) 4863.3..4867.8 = 1.75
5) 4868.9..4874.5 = 1.39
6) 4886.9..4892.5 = 1.31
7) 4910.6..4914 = 1.54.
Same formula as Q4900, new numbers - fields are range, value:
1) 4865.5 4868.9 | 1.33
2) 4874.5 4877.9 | 1.55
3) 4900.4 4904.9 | 1.37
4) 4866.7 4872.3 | 1.32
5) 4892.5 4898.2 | 1.36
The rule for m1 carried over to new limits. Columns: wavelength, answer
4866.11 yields 1.383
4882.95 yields 1.404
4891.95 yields 1.557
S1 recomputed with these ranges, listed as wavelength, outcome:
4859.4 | 2.533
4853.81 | 1.462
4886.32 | 1.372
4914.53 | 1.039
